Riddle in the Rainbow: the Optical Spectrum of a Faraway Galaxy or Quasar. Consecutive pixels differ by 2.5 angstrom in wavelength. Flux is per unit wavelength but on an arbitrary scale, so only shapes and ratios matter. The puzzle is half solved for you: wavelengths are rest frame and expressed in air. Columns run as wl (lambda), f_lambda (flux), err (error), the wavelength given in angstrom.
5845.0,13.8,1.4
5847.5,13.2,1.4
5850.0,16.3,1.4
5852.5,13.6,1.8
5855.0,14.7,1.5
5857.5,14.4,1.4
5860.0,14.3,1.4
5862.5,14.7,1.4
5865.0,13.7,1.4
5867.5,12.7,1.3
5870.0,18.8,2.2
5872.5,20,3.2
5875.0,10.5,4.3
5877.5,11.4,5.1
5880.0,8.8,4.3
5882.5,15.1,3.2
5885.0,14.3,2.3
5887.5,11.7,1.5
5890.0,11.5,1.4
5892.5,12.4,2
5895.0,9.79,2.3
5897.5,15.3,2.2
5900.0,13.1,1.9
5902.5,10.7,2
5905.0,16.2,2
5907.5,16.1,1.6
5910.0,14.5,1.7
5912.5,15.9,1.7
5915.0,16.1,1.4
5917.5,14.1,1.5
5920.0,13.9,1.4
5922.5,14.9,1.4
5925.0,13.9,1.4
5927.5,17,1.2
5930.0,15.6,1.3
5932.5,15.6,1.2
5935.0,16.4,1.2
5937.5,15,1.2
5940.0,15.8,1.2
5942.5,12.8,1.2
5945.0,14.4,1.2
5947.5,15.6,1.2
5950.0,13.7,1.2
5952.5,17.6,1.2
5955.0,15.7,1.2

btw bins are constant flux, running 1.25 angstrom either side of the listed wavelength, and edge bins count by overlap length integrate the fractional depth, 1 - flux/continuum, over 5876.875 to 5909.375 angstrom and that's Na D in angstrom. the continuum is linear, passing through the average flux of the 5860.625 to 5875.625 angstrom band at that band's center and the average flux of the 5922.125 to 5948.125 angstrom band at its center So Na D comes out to 5.0 angstrom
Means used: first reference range 15.2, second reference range 15.2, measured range 12.9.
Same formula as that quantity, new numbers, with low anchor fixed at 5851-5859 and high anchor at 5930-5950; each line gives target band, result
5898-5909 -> 0.45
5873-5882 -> 1.89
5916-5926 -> 0.41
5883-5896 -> 2.17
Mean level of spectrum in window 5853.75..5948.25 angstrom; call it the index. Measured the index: 14.2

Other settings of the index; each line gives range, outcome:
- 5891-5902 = 12.5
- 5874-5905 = 12.2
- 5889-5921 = 13.8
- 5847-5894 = 13.8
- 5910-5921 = 15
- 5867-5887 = 13.9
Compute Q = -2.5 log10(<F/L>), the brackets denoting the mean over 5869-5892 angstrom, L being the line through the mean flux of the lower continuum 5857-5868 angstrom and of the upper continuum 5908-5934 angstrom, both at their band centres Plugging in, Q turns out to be 0.07 mag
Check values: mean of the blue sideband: 14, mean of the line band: 13.5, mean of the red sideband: 15.2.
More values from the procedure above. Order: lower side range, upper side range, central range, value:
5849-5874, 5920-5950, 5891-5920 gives 0.086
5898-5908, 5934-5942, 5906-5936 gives -0.044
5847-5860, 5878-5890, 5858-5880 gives -0.062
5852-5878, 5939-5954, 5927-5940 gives -0.066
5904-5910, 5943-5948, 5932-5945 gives -0.016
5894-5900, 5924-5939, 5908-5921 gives -0.059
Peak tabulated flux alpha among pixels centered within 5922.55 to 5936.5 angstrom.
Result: 17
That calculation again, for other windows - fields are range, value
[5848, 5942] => 20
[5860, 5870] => 18.8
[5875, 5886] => 15.1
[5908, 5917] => 16.1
